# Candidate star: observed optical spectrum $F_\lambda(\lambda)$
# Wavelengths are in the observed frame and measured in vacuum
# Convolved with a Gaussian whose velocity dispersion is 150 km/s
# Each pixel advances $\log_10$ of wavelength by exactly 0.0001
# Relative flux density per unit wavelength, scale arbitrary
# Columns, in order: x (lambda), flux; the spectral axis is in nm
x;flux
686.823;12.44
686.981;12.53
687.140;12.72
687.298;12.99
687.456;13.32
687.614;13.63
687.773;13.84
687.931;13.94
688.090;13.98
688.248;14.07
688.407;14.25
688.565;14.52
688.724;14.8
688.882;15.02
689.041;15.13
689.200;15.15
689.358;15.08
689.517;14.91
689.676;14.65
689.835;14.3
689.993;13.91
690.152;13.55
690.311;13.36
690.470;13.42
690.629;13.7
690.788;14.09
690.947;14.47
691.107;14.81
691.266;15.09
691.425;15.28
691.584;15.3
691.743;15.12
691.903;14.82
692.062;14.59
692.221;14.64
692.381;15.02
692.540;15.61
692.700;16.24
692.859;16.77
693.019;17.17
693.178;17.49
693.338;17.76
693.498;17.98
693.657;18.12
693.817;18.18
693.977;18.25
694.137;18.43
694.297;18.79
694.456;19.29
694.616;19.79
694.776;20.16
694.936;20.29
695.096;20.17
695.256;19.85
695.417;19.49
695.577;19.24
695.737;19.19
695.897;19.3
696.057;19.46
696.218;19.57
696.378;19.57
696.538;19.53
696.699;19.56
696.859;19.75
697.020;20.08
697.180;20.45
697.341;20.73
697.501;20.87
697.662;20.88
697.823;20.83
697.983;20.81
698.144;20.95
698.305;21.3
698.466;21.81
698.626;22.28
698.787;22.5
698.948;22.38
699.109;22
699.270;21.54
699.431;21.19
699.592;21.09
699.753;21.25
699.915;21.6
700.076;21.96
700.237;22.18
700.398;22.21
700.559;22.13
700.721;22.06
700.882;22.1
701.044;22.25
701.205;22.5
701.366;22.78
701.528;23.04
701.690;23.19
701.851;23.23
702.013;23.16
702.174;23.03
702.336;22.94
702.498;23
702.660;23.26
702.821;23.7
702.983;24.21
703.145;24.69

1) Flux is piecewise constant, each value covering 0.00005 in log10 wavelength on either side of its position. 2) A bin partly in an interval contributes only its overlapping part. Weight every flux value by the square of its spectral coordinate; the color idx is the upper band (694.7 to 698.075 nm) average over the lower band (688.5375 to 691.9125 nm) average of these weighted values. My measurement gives 1.40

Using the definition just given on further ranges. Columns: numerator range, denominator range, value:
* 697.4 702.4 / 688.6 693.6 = 1.49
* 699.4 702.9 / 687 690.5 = 1.65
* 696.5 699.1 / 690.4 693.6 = 1.38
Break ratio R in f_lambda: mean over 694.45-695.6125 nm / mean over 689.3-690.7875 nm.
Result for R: 1.41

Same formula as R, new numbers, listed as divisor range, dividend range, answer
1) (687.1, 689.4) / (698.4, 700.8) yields 1.54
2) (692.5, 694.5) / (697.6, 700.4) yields 1.22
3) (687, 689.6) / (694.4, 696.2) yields 1.39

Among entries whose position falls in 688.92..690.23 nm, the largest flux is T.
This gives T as 15.15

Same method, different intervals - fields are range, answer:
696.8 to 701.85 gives 23.19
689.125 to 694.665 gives 19.79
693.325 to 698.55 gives 21.81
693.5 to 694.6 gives 19.29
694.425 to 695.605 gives 20.29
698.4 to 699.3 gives 22.5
